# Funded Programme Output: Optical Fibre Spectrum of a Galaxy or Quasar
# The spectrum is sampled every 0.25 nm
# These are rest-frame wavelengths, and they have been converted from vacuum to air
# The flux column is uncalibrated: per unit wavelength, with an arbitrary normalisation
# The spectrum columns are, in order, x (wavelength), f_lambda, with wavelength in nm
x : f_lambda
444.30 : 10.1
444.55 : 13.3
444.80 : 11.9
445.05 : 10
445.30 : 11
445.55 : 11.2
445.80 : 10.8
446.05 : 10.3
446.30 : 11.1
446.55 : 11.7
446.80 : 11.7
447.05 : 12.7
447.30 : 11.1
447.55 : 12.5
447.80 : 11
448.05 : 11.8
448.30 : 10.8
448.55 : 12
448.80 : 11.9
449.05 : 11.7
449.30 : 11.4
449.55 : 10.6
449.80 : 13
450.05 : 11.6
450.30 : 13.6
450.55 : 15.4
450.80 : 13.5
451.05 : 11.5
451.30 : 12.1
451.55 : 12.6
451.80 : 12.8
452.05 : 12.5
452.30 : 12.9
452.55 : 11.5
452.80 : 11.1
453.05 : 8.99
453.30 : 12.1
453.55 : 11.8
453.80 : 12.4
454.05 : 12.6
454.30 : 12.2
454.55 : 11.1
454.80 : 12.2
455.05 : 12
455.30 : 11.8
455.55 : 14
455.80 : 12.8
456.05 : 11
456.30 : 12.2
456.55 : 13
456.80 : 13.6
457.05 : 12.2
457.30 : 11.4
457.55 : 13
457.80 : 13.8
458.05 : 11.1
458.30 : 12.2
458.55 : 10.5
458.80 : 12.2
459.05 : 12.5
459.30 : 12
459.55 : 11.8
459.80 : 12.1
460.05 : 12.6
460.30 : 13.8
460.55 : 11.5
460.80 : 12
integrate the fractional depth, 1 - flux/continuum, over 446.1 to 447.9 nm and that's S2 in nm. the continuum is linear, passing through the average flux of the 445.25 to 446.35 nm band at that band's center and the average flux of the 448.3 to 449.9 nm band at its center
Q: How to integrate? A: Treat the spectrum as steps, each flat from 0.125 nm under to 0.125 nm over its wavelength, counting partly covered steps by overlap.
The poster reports -0.08 nm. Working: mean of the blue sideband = 10.9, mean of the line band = 11.6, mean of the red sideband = 11.7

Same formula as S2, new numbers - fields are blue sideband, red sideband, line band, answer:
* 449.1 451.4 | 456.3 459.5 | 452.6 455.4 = 0.17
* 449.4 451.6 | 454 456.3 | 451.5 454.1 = 0.11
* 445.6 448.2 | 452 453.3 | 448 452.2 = -0.32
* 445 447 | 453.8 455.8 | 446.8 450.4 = -0.12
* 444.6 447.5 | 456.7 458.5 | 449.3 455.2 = -0.14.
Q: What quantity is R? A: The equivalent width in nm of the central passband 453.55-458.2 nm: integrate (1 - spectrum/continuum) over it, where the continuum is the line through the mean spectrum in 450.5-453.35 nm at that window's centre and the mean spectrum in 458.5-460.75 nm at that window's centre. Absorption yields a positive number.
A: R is -0.07 nm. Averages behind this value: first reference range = 12.2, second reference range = 12.2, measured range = 12.3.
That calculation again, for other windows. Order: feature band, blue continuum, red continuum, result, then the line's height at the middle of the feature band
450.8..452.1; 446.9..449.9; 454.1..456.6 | -0.052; 11.9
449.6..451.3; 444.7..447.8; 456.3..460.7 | -0.184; 11.7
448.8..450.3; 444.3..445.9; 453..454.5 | -0.039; 11.5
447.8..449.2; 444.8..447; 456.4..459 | -0.028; 11.4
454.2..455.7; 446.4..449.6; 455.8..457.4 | -0.008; 12.2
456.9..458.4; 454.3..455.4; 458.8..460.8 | -0.027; 12.1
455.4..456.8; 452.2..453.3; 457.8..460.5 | -0.118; 11.7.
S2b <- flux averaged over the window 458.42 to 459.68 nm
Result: 11.8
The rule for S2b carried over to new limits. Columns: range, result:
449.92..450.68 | 13.5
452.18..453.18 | 11.1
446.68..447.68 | 12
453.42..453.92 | 12.1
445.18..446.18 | 10.8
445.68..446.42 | 10.7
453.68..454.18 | 12.5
